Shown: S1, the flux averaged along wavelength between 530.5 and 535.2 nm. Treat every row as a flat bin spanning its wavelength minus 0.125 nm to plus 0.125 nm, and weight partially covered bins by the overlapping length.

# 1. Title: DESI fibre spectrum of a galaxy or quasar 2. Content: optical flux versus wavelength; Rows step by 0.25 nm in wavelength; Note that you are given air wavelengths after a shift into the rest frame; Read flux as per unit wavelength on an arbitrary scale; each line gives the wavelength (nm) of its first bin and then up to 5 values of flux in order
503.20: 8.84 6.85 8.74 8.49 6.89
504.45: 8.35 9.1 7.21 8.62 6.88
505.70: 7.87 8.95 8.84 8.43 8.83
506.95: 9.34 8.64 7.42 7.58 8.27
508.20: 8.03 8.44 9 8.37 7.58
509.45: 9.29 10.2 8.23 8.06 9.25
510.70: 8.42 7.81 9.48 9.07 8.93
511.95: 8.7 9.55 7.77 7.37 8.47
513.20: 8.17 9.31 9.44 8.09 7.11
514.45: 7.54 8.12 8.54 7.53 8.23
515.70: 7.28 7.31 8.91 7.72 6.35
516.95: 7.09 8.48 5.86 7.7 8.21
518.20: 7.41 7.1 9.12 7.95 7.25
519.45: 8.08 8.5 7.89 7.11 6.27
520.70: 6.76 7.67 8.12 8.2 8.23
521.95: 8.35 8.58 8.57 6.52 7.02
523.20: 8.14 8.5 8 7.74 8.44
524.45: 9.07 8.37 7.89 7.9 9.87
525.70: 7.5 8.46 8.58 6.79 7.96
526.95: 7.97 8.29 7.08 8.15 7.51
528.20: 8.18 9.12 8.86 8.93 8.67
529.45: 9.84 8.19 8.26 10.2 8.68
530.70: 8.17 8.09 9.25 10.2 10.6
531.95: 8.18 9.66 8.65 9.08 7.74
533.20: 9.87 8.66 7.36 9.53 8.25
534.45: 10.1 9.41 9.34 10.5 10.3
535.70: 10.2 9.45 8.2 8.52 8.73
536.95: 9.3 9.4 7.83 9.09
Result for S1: 9.04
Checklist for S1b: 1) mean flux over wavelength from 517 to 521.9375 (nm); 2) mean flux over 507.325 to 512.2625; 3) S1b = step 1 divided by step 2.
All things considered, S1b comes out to 0.9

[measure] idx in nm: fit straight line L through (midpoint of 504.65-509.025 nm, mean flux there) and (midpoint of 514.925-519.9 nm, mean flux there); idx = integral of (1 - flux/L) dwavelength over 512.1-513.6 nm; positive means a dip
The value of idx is -0.09 nm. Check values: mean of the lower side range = 8.31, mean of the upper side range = 7.72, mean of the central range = 8.44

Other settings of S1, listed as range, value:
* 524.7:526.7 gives 8.14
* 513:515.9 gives 8.11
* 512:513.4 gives 8.35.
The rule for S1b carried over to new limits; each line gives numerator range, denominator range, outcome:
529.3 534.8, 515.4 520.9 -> 1.19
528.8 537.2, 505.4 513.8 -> 1.07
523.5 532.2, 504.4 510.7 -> 1.01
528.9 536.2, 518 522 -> 1.18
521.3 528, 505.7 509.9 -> 0.94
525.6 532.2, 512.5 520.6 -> 1.10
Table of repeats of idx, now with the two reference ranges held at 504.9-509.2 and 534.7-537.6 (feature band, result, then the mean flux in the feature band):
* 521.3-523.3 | 0.19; 7.95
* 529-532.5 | 0.01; 9.05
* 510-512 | -0.07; 8.7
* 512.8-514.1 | -0.02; 8.64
